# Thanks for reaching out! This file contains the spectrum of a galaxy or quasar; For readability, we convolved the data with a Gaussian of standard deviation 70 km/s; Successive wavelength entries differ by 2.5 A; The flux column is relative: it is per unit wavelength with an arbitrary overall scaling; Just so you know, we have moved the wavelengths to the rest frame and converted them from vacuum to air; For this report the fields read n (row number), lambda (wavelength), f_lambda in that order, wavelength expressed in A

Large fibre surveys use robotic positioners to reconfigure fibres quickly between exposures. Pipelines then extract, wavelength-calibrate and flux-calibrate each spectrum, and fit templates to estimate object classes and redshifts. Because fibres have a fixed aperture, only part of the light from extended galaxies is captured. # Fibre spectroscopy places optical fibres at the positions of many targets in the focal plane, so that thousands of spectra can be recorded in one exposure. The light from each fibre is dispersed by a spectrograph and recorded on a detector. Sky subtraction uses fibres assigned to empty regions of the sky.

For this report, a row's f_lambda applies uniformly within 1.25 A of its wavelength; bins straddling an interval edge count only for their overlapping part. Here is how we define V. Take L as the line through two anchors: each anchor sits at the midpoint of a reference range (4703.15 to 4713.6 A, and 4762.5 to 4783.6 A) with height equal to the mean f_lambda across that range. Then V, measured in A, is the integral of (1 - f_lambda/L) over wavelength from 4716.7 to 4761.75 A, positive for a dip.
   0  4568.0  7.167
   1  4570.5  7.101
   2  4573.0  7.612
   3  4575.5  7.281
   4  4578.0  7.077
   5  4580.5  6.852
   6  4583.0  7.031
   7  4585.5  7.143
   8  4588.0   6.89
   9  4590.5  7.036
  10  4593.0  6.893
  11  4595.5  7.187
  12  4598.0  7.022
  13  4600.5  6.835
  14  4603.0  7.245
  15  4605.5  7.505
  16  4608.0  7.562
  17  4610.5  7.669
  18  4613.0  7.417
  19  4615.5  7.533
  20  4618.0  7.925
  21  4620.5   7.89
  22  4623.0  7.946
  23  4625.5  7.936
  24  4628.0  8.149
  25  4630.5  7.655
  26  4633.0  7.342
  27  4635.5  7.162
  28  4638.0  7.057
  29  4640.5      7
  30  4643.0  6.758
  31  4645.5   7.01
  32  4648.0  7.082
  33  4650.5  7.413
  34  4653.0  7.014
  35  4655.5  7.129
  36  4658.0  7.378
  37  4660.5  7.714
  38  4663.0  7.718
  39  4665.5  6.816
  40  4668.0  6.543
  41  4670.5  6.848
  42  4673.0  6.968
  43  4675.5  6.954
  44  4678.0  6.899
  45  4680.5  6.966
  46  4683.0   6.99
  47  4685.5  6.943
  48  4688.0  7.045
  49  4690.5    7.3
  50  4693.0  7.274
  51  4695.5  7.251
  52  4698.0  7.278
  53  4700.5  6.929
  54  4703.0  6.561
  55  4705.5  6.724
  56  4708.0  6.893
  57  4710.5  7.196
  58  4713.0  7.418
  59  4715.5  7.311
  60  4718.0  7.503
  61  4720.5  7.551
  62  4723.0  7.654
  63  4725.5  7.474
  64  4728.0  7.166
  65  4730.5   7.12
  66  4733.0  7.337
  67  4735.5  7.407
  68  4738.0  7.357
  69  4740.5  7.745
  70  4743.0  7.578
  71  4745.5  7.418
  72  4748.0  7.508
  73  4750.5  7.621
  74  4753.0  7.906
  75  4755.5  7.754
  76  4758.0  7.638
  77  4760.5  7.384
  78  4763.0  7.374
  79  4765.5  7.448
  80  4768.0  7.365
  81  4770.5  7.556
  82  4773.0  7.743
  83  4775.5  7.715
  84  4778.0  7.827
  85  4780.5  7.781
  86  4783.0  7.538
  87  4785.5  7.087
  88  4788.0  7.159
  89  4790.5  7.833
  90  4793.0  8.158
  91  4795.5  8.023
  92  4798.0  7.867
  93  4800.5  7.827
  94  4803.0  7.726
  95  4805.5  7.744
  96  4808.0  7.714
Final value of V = -1.4 A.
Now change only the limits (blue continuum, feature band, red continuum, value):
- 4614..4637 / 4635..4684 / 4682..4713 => 2.2 A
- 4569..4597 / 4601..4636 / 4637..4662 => -2.4 A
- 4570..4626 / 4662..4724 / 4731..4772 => 2.9 A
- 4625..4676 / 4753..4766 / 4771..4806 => 0.1 A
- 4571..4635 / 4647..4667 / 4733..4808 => 0.5 A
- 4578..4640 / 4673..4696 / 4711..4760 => 1.2 A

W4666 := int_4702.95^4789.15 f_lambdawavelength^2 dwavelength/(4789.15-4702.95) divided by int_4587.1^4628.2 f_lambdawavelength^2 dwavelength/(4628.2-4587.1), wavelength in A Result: 1.1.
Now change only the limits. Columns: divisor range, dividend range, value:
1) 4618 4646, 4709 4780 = 1.05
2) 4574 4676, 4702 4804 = 1.09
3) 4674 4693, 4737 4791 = 1.11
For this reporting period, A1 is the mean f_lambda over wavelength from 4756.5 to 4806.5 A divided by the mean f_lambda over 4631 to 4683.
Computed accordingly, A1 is 1.1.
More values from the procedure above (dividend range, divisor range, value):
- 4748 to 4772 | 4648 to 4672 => 1.05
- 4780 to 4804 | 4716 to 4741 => 1.04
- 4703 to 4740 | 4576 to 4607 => 1.03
